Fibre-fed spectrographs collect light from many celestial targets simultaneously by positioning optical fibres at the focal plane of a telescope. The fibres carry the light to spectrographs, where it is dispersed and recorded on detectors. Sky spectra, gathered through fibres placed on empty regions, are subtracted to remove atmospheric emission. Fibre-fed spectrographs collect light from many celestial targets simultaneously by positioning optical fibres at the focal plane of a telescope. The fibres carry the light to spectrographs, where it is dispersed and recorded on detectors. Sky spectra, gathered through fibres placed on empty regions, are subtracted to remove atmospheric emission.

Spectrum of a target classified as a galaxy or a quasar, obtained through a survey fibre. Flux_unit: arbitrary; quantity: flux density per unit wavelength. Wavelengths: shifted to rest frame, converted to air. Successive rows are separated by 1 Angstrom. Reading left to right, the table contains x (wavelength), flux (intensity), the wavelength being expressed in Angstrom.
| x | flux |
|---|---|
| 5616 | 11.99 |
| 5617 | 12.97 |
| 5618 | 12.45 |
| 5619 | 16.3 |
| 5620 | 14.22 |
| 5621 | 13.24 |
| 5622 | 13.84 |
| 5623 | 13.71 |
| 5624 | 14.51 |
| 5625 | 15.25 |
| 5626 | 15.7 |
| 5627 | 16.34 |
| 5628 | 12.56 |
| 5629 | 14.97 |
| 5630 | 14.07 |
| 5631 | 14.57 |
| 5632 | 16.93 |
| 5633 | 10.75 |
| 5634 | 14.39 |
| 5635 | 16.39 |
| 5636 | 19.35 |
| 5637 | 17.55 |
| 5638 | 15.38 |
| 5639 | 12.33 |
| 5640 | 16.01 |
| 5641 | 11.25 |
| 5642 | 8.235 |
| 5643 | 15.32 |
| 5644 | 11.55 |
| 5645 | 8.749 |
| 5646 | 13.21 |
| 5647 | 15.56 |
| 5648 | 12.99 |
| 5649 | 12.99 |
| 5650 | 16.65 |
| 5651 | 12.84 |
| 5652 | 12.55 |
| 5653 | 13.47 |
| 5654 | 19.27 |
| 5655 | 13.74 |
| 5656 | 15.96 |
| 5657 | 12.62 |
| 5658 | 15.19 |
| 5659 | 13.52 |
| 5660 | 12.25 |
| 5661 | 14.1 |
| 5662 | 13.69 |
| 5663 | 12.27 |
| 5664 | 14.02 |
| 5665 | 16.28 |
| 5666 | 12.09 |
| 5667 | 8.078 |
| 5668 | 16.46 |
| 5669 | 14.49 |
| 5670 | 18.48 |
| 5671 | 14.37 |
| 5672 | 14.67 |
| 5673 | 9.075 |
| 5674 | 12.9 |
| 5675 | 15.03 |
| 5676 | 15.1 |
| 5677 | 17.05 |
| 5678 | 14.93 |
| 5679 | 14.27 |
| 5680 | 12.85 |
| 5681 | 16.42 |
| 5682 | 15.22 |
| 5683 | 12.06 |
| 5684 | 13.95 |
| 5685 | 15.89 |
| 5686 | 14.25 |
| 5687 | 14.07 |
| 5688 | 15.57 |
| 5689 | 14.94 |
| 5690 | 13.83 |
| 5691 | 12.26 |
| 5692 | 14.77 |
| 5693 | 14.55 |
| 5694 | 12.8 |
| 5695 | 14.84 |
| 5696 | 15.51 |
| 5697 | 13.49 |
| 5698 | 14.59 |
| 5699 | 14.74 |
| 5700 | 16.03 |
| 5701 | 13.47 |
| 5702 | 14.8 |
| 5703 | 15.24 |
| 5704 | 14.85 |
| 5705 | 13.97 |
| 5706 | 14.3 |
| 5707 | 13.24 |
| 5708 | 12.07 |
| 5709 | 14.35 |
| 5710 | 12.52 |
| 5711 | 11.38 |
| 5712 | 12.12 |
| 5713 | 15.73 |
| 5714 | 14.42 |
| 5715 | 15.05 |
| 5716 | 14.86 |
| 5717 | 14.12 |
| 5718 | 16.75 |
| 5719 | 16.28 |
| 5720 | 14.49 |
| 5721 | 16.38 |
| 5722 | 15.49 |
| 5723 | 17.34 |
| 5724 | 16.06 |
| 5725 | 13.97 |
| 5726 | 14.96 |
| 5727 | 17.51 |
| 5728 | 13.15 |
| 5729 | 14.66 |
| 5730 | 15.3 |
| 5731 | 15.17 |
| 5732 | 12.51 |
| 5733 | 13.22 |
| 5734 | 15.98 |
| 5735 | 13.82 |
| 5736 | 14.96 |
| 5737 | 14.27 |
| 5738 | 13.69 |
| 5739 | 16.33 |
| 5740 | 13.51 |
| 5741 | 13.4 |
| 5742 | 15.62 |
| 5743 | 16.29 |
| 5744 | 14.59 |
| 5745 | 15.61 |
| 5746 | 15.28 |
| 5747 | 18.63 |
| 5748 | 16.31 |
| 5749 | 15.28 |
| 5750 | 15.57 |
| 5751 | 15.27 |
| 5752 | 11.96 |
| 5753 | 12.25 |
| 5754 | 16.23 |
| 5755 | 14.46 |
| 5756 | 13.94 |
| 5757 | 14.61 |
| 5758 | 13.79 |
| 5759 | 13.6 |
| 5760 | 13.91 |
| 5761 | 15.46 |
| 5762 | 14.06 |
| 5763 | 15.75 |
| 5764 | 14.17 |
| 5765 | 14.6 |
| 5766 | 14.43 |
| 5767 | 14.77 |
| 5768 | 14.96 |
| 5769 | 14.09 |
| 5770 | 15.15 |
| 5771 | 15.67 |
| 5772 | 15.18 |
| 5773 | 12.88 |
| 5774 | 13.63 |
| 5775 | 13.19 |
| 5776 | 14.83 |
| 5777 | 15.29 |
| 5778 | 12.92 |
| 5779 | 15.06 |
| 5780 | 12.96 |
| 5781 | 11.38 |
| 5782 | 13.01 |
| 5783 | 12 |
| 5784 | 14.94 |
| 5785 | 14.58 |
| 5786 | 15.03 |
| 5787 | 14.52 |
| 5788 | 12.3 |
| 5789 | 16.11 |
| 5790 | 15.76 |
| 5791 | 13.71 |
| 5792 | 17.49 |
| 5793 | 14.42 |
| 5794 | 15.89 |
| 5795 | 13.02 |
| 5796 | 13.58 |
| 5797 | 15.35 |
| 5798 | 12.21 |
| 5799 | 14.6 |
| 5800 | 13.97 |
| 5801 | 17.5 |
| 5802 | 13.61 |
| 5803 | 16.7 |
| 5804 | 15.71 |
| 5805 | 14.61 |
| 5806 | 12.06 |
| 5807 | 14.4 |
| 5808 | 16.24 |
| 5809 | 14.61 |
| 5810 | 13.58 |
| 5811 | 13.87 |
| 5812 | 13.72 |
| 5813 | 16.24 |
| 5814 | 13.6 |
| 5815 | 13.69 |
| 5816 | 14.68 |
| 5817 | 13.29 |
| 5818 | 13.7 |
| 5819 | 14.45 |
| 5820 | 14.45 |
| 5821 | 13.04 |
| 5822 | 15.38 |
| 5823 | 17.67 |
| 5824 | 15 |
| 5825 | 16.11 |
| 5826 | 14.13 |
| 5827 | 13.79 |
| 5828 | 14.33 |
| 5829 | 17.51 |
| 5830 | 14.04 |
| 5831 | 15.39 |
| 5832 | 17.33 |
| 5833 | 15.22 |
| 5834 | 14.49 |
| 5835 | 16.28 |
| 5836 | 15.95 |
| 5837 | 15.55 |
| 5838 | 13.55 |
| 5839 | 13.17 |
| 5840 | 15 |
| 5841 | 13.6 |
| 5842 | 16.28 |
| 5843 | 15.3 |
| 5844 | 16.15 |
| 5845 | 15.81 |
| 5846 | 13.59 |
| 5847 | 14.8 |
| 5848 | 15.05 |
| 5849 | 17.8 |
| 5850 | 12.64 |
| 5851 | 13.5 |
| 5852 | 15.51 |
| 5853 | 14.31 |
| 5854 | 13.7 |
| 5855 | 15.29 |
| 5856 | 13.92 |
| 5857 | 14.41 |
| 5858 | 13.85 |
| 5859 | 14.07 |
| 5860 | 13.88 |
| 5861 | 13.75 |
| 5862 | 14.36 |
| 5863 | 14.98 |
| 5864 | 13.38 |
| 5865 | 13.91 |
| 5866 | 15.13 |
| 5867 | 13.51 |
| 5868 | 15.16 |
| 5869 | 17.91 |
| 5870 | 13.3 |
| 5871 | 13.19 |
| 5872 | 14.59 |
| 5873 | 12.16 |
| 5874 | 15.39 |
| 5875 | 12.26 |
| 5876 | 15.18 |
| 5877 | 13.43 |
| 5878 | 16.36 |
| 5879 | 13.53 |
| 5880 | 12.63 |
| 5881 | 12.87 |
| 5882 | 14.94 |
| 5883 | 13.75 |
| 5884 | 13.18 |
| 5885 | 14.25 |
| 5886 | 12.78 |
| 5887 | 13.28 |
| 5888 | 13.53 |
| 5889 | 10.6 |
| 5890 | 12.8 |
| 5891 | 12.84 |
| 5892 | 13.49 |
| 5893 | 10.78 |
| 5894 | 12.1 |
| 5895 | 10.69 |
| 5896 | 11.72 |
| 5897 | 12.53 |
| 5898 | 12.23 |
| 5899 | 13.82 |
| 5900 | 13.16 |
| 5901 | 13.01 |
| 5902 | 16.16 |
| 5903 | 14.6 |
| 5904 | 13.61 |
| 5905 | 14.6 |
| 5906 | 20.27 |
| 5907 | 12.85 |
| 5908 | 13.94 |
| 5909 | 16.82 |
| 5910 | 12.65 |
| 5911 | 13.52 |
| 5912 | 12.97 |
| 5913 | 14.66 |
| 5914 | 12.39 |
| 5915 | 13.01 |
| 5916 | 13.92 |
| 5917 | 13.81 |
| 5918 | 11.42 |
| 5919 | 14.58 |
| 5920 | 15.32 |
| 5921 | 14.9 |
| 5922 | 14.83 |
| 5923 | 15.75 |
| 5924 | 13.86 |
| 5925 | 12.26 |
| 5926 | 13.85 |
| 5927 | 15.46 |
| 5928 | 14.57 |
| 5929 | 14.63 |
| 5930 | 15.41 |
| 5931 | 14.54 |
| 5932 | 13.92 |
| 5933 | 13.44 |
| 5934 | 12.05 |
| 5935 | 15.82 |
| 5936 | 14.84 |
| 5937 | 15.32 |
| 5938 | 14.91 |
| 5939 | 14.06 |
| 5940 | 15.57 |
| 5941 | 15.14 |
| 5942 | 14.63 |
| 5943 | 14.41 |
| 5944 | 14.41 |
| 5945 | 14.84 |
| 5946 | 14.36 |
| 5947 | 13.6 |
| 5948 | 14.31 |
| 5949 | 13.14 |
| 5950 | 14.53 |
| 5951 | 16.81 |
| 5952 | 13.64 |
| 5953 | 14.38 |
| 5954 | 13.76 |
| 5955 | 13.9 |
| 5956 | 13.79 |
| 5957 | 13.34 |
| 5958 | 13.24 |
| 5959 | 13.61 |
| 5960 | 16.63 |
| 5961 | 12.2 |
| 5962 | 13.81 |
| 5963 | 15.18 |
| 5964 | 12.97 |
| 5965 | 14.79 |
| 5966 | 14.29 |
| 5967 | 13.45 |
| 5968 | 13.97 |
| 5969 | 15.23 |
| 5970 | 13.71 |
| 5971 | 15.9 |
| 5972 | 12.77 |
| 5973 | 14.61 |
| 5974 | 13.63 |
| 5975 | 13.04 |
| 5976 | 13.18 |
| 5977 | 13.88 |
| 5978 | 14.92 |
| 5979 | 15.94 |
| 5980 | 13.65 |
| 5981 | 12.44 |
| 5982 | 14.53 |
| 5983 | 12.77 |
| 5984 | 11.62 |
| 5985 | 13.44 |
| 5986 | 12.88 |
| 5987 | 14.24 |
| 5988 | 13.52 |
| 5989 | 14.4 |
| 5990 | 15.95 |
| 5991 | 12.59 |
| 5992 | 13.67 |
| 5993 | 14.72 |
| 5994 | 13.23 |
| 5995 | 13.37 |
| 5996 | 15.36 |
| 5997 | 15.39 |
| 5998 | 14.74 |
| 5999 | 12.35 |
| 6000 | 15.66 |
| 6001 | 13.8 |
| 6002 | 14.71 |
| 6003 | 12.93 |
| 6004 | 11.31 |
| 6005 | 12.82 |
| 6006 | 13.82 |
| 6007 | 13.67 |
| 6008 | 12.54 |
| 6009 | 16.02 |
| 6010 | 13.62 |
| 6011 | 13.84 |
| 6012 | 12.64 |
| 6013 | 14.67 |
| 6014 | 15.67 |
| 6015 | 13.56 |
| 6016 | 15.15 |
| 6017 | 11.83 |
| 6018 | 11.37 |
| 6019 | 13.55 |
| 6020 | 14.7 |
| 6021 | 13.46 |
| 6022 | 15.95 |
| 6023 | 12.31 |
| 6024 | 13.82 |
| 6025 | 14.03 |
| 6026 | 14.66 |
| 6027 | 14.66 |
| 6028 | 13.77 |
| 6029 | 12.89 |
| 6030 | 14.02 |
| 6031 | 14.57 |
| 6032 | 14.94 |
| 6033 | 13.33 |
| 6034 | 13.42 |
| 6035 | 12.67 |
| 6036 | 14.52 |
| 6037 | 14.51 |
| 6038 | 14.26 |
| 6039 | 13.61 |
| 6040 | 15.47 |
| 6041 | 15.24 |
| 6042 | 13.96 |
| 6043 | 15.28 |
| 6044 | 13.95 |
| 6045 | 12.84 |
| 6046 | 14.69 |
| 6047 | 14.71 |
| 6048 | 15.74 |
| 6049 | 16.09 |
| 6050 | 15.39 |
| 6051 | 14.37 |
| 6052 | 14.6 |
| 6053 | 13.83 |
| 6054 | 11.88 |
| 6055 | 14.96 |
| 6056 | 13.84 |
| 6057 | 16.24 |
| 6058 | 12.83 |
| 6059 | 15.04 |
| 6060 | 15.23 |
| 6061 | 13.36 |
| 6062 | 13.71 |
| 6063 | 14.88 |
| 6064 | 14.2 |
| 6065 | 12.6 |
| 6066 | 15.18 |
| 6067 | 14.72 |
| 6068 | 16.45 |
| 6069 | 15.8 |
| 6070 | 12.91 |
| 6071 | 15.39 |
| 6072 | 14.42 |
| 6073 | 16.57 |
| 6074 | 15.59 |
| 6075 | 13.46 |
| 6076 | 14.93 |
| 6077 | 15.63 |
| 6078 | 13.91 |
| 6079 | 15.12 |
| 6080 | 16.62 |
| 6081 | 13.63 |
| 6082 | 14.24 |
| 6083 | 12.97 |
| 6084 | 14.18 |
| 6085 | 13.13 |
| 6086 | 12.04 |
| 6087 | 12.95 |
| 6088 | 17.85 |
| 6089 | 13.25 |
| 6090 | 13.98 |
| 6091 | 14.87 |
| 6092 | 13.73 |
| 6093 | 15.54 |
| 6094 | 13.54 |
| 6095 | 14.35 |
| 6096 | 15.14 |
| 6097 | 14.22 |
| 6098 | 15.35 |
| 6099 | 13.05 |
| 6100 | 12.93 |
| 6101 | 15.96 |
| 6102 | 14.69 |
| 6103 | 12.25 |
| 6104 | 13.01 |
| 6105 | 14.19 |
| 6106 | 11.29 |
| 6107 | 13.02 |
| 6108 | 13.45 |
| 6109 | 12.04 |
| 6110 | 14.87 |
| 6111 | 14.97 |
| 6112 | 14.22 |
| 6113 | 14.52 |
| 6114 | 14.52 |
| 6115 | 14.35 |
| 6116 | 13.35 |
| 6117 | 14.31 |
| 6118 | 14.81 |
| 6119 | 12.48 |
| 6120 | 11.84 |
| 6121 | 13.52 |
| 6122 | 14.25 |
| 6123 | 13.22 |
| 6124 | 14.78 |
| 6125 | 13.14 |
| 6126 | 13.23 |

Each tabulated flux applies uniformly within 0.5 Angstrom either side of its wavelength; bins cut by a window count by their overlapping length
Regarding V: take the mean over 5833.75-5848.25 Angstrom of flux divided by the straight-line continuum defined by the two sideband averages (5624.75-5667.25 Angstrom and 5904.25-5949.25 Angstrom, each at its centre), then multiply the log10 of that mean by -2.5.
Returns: -0.05 mag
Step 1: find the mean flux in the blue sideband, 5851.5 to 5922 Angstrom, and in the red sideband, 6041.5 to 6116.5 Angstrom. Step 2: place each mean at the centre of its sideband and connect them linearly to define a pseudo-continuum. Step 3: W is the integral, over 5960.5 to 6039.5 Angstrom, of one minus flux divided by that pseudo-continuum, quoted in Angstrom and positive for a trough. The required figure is 1.3 Angstrom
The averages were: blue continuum 13.8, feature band 13.9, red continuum 14.3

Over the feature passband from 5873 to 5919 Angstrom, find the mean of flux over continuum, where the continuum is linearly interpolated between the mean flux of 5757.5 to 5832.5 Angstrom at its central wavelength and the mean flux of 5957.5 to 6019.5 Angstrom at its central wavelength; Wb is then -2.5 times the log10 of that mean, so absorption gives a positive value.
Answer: 0.05 mag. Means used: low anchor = 14.5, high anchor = 13.9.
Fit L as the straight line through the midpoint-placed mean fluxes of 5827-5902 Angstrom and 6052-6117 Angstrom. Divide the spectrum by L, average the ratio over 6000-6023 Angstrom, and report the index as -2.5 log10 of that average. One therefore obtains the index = 0.04 mag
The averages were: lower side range 14.1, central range 13.7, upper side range 14.2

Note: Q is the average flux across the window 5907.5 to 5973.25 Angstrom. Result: 14.2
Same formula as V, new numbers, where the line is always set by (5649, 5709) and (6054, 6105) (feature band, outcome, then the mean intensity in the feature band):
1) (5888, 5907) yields 0.08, 13.3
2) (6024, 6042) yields 0.02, 14.1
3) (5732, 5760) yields -0.03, 14.7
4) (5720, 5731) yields -0.09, 15.4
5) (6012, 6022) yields 0.04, 13.8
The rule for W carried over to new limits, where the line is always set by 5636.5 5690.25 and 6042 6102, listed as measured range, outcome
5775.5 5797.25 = -0.20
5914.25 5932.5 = 0.12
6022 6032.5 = 0.26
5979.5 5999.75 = 0.86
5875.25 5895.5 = 1.58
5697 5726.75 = -1.19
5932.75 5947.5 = -0.20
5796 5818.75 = -0.44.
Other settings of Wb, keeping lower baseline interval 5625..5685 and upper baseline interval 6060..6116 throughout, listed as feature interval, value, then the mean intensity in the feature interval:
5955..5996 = 0.03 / 13.9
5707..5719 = 0.01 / 14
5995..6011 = 0.03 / 13.9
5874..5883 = 0.02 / 14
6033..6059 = -0.01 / 14.3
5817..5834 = -0.06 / 15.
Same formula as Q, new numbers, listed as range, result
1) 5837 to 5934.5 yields 14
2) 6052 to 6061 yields 14.2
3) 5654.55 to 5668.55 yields 13.6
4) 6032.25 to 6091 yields 14.4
